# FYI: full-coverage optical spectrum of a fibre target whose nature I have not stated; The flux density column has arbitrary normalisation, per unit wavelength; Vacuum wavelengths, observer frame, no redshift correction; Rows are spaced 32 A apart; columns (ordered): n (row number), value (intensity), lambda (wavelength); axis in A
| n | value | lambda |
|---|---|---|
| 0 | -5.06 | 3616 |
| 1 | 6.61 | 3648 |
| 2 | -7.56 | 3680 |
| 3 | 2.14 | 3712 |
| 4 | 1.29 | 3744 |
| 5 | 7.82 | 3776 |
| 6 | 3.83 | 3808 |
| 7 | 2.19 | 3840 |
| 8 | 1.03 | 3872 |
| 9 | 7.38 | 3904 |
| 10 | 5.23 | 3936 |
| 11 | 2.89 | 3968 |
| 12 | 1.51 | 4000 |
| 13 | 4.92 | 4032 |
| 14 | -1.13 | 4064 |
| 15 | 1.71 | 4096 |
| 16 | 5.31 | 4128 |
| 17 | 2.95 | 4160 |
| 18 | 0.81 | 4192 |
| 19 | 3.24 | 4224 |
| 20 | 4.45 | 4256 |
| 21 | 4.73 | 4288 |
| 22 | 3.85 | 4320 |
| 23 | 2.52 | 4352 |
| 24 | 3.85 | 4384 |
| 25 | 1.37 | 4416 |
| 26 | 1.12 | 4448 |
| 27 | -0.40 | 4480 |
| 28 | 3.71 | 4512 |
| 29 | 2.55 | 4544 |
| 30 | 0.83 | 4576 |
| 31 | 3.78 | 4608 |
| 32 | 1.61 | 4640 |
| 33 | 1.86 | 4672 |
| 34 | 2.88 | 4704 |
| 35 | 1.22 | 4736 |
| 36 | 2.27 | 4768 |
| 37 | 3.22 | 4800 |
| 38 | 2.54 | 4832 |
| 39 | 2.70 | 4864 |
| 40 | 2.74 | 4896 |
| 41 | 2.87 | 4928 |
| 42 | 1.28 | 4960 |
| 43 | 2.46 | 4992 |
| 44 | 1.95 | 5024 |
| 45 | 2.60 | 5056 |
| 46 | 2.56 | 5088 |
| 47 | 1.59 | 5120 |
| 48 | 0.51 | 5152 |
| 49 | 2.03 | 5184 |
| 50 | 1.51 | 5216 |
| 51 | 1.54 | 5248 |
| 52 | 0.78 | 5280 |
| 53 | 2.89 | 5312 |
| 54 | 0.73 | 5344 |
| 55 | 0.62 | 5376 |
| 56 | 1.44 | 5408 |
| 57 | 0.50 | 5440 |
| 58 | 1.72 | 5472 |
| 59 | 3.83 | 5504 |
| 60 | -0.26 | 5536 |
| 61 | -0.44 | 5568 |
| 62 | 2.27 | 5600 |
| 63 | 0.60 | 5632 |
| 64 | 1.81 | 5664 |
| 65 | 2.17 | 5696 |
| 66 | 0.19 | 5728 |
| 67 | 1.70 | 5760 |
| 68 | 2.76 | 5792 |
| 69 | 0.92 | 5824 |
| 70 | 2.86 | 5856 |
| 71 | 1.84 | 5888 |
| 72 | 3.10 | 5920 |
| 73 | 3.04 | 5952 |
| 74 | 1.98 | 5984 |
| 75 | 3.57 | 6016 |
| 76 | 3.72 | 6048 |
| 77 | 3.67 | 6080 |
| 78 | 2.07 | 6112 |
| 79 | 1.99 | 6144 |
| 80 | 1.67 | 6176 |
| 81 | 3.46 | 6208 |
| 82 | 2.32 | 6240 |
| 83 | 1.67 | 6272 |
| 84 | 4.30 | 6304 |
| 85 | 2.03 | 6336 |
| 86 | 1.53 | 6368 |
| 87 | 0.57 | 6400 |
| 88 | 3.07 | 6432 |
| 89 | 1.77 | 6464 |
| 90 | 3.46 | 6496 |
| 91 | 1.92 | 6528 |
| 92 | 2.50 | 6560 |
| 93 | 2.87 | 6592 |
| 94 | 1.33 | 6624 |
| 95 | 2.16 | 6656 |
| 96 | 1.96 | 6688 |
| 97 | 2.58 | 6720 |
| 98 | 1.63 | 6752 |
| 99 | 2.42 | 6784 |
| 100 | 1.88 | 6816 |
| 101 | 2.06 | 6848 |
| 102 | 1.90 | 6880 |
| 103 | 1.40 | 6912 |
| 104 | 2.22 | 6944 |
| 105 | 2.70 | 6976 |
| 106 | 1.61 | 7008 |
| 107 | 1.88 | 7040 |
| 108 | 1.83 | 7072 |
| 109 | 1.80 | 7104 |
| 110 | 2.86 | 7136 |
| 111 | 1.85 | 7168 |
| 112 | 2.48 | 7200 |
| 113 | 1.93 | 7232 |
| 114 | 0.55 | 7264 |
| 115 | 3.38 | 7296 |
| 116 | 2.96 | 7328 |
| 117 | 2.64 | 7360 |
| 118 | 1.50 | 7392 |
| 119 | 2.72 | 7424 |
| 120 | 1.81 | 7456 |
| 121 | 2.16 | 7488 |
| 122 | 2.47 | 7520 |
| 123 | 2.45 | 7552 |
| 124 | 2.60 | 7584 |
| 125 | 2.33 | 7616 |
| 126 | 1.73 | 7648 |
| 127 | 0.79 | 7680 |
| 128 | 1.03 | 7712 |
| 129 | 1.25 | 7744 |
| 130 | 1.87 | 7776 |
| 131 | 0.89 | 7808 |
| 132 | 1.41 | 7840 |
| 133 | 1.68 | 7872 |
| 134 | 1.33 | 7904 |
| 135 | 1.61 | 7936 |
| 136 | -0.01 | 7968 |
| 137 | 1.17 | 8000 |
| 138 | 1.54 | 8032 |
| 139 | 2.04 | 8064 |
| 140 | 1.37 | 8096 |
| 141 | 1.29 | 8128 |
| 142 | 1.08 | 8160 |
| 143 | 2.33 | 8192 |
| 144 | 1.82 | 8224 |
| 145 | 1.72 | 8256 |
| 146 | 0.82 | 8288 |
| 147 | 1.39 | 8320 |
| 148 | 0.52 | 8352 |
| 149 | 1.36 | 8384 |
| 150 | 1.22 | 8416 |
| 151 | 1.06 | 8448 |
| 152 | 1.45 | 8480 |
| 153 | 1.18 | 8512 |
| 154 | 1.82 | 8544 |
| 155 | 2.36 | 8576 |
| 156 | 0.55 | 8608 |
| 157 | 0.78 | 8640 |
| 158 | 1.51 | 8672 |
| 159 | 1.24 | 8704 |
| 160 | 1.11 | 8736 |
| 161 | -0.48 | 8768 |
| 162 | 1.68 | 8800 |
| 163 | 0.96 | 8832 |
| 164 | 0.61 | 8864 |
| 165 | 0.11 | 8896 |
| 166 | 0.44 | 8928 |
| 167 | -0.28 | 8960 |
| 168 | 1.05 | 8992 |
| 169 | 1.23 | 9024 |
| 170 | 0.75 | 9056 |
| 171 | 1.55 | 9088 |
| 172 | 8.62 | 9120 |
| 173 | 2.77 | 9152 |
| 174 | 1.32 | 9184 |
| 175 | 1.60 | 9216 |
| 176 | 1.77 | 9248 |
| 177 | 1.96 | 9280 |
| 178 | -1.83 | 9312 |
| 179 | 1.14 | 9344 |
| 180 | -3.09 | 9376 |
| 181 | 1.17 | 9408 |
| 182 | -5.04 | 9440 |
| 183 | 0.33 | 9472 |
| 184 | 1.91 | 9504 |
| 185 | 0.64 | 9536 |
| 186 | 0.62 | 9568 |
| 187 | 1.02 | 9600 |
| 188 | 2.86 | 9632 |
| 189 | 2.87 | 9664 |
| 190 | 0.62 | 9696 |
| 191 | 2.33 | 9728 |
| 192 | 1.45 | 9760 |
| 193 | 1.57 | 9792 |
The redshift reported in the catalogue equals 1.45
